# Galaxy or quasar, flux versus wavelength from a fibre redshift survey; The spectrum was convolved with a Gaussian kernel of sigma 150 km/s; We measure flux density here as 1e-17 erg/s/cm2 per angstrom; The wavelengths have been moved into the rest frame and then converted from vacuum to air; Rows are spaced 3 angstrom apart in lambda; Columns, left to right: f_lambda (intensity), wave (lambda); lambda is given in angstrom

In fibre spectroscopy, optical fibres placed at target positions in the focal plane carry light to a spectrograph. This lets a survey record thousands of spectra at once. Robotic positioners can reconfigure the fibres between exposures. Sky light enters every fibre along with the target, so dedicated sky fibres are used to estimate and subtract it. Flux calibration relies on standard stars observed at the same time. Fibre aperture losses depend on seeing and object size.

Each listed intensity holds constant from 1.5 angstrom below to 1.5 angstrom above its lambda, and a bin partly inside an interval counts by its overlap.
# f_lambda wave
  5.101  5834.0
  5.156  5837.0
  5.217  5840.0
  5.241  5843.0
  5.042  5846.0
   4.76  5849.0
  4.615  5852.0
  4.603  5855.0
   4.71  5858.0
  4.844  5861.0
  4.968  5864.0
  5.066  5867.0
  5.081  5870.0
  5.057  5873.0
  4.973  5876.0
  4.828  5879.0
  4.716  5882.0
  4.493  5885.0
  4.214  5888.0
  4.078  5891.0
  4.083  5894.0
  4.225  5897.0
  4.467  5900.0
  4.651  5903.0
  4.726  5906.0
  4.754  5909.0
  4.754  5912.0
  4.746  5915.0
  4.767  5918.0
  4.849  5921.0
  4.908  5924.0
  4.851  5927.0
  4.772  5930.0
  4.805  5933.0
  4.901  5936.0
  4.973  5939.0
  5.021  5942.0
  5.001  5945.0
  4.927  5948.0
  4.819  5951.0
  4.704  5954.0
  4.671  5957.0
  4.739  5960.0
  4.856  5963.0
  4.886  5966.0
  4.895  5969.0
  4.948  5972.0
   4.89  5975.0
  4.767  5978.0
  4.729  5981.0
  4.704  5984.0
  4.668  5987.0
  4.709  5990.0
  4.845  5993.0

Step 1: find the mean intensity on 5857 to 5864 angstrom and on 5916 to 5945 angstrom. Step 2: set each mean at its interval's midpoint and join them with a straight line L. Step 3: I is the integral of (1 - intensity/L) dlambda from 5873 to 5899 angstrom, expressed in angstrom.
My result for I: 1.9 angstrom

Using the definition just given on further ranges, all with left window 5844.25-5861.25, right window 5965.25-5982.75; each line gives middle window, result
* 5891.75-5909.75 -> 1.28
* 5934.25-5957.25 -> -0.28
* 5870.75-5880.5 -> -0.37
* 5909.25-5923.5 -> 0.07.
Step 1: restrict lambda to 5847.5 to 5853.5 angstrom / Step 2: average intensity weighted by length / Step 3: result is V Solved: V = 4.69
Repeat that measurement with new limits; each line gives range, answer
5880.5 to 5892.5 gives 4.38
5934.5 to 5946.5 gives 4.97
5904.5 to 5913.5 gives 4.74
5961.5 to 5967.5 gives 4.87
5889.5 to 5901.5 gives 4.21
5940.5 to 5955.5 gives 4.89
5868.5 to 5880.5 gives 4.98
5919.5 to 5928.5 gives 4.87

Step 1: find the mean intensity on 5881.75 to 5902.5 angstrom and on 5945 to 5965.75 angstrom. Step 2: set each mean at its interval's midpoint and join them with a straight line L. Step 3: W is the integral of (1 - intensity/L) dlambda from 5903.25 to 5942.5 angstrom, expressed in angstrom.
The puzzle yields -2.3 angstrom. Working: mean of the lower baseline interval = 4.32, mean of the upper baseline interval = 4.81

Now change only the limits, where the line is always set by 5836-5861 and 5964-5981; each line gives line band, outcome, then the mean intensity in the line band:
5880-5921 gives 3.02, 4.53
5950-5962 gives 0.33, 4.73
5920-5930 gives 0.05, 4.86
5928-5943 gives -0.04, 4.89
